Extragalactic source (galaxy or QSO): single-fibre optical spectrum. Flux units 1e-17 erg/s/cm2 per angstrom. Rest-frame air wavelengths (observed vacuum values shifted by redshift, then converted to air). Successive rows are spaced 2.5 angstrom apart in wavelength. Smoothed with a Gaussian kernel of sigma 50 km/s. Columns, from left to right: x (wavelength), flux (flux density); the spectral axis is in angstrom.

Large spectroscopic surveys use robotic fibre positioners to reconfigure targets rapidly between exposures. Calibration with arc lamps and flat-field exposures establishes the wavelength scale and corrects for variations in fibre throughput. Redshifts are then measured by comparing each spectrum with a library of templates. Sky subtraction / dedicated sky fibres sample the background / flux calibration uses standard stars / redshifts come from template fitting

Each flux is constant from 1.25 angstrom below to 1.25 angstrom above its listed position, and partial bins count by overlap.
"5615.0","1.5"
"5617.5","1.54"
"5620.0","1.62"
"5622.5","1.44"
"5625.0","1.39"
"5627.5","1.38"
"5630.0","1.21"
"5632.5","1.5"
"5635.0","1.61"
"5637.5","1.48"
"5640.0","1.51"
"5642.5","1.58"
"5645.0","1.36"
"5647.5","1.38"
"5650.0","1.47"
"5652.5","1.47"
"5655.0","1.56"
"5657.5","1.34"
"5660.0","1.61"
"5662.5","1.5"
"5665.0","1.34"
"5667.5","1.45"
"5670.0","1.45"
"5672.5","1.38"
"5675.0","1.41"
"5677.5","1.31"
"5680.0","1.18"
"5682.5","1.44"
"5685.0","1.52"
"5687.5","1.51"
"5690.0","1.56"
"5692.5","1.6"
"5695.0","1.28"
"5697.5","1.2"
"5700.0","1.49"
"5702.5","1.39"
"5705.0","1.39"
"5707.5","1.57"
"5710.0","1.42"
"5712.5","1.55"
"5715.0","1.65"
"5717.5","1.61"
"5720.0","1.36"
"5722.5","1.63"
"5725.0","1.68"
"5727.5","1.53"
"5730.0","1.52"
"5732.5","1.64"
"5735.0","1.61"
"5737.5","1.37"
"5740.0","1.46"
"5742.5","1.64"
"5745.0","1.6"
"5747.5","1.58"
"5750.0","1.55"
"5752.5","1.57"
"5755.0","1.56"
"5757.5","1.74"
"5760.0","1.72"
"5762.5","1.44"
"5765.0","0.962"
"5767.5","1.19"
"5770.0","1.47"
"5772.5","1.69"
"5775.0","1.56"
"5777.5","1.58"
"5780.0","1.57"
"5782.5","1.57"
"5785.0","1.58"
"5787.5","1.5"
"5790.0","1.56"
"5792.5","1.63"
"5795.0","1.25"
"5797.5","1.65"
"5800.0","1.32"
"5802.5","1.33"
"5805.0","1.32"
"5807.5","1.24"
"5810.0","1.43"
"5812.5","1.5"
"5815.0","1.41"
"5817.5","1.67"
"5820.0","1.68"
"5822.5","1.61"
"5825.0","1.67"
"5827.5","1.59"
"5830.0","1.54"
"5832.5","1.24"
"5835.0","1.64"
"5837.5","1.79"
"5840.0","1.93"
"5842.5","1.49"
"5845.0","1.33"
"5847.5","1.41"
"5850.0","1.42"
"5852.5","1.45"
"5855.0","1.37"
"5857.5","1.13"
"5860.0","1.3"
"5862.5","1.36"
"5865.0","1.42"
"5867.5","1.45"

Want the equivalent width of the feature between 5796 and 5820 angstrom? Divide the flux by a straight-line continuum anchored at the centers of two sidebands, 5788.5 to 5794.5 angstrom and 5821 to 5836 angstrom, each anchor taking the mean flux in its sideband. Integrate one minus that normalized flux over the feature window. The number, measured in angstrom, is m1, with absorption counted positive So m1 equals 1.7 angstrom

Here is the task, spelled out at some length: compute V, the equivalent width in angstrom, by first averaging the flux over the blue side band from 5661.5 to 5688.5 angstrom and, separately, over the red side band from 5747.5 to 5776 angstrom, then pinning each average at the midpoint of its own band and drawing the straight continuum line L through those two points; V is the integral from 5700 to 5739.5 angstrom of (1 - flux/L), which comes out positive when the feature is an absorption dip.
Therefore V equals -1.9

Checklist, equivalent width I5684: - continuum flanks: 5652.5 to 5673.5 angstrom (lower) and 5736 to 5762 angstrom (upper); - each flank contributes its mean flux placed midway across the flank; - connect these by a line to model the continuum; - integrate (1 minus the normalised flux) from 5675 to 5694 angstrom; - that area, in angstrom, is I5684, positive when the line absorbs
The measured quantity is 0.57 angstrom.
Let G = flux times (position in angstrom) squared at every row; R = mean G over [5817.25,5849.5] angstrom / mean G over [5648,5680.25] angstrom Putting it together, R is 1.17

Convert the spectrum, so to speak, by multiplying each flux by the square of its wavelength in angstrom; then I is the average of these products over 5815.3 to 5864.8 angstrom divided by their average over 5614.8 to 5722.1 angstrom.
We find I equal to 1.10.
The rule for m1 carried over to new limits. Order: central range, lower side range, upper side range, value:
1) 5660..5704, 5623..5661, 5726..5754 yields 2.3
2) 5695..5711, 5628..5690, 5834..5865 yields 0.5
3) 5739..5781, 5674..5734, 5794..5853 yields -1.0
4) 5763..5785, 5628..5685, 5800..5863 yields 0.1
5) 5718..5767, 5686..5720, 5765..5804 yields -1.8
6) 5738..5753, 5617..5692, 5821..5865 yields -0.9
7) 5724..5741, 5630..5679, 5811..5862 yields -0.8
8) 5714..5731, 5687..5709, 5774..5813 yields -1.4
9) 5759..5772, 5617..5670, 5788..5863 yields 0.9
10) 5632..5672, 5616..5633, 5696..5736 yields -0.4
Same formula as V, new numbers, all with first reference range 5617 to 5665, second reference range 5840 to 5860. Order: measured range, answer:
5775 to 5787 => -1.2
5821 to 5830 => -1.3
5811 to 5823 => -1.3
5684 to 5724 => -1.0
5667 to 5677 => 0.3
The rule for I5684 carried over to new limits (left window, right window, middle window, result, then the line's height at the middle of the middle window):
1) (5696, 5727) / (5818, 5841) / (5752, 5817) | 4.2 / 1.58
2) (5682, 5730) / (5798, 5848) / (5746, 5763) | -1.1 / 1.5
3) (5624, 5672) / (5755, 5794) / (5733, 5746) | -0.4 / 1.5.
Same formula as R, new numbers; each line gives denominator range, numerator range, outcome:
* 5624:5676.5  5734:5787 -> 1.09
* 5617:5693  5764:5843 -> 1.09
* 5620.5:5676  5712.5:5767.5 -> 1.09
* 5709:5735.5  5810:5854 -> 1.03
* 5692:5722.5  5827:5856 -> 1.09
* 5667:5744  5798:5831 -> 1.05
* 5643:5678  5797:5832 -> 1.09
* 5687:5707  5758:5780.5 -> 1.05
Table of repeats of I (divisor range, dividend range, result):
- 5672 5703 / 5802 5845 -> 1.14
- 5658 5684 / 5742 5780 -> 1.12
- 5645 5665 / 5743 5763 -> 1.14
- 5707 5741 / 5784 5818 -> 0.97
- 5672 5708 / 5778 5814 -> 1.07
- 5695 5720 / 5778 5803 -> 1.06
